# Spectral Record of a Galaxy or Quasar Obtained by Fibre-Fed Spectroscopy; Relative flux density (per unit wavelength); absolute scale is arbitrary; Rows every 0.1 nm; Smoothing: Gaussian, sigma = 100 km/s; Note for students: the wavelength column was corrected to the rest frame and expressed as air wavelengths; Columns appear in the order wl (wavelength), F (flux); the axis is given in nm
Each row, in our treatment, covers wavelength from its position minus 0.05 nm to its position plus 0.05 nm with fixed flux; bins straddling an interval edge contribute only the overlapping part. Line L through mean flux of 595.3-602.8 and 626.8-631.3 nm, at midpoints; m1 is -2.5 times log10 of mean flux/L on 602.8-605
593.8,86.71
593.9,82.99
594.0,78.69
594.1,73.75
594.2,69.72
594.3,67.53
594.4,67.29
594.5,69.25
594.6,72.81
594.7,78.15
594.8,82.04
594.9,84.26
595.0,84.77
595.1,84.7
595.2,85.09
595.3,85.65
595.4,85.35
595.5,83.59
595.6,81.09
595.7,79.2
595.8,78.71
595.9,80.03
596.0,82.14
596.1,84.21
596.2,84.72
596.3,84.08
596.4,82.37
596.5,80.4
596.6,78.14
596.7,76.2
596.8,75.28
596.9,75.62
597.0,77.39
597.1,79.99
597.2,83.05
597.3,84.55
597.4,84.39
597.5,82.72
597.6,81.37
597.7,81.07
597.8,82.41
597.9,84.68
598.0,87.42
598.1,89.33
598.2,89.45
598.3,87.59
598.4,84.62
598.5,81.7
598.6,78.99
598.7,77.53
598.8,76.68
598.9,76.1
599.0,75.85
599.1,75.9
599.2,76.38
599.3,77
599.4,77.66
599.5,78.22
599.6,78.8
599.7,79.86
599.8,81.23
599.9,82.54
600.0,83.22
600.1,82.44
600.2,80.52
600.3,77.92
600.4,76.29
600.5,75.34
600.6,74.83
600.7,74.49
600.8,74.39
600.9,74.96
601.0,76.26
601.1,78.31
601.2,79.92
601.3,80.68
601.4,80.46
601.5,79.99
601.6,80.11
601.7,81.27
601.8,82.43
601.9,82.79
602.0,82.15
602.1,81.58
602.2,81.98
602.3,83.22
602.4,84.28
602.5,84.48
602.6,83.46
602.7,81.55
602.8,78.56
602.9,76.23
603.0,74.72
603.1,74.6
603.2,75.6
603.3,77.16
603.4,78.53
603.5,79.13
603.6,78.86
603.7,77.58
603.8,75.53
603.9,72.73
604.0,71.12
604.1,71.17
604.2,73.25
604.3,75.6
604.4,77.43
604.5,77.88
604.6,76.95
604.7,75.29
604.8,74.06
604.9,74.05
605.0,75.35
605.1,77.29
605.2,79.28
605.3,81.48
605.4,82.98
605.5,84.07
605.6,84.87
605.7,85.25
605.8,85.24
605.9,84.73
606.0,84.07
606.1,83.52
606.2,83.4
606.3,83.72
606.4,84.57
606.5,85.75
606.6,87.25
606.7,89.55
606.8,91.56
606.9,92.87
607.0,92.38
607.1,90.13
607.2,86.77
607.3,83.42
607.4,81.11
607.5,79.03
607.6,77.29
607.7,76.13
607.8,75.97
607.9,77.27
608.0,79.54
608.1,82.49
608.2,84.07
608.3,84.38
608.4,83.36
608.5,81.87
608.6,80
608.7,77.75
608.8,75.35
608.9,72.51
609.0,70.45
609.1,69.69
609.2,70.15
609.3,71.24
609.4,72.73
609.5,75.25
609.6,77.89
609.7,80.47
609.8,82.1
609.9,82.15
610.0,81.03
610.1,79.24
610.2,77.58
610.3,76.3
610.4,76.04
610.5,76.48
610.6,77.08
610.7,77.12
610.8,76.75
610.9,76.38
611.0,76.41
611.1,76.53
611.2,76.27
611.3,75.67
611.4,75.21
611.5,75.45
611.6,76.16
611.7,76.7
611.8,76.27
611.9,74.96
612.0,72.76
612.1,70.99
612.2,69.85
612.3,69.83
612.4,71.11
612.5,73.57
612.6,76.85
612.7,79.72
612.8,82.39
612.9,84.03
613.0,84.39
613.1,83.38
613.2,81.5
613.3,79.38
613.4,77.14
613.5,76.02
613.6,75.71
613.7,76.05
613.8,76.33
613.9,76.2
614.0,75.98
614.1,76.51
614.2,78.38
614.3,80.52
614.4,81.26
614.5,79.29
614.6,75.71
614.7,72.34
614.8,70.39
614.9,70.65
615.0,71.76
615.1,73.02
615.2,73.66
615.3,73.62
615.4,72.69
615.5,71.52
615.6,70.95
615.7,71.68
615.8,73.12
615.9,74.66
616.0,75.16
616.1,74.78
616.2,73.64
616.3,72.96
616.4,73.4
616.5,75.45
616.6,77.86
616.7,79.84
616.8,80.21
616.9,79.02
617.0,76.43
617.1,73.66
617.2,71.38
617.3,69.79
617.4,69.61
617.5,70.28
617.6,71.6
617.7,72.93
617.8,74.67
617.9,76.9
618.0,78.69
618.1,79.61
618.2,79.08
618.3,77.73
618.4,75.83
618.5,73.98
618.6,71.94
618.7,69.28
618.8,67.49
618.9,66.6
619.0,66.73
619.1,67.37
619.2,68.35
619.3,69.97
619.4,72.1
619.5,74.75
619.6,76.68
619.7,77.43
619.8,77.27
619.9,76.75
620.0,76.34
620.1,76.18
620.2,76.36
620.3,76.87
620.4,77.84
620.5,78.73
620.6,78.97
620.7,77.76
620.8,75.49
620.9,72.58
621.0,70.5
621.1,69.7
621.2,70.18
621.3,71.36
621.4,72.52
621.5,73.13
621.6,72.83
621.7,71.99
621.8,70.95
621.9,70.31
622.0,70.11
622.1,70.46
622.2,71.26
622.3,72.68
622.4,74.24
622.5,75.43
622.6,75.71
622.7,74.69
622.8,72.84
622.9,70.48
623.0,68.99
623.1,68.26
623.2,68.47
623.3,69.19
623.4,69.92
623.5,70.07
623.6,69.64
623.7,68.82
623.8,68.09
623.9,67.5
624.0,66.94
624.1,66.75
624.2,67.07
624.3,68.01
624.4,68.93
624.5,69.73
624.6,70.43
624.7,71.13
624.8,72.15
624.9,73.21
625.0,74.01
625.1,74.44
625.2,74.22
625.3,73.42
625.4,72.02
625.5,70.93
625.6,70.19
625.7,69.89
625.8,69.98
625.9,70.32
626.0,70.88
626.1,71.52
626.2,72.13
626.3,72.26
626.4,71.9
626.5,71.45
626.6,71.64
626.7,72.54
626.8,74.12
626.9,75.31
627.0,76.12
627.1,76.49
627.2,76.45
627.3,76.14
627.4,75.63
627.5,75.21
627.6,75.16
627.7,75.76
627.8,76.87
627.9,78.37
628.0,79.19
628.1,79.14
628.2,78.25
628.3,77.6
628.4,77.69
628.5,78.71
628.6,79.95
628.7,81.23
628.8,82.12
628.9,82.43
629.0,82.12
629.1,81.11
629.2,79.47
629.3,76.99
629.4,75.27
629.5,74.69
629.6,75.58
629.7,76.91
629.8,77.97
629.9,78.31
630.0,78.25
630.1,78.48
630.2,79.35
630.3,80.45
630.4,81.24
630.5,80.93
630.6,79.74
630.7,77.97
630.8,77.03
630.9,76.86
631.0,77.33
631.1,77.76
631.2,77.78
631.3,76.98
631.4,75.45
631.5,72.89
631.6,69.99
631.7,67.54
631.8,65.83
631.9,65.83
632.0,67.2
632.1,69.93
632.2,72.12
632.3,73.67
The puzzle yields 0.06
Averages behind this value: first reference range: 80.6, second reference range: 78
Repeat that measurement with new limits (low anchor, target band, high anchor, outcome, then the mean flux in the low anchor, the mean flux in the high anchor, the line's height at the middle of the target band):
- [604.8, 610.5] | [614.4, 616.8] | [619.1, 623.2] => 0.03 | 80.7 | 73.3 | 76.4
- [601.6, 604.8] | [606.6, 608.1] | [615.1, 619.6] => -0.09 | 78.3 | 73.5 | 76.9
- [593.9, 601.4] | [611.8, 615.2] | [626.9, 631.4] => 0.04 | 79.7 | 78.1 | 78.9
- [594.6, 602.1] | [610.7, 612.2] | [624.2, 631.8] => 0.04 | 80.6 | 75.3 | 78.3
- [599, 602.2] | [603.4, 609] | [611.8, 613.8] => -0.04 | 79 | 76.8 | 78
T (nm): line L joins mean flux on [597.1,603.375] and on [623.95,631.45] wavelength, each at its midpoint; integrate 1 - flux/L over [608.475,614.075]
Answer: 0.12 nm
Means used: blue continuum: 80.2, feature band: 76.5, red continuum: 75.3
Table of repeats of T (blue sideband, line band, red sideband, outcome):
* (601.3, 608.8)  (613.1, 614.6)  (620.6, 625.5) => -0.04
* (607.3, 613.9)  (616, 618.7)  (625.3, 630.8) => 0.07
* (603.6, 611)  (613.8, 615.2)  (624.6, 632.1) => 0.05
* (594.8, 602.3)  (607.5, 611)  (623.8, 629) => 0.03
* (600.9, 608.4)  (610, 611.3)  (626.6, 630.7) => 0.05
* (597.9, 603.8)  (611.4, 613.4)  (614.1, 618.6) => -0.02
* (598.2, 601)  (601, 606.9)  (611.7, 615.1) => -0.17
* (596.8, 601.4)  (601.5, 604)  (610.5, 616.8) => -0.01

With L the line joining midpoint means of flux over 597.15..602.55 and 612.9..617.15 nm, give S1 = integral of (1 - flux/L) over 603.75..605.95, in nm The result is 0.03 nm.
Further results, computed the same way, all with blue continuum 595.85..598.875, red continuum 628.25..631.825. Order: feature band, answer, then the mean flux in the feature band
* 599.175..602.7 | 0.07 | 79.7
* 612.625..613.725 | 0.00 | 80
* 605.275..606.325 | -0.04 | 84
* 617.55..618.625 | 0.05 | 75.8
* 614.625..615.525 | 0.08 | 72.3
